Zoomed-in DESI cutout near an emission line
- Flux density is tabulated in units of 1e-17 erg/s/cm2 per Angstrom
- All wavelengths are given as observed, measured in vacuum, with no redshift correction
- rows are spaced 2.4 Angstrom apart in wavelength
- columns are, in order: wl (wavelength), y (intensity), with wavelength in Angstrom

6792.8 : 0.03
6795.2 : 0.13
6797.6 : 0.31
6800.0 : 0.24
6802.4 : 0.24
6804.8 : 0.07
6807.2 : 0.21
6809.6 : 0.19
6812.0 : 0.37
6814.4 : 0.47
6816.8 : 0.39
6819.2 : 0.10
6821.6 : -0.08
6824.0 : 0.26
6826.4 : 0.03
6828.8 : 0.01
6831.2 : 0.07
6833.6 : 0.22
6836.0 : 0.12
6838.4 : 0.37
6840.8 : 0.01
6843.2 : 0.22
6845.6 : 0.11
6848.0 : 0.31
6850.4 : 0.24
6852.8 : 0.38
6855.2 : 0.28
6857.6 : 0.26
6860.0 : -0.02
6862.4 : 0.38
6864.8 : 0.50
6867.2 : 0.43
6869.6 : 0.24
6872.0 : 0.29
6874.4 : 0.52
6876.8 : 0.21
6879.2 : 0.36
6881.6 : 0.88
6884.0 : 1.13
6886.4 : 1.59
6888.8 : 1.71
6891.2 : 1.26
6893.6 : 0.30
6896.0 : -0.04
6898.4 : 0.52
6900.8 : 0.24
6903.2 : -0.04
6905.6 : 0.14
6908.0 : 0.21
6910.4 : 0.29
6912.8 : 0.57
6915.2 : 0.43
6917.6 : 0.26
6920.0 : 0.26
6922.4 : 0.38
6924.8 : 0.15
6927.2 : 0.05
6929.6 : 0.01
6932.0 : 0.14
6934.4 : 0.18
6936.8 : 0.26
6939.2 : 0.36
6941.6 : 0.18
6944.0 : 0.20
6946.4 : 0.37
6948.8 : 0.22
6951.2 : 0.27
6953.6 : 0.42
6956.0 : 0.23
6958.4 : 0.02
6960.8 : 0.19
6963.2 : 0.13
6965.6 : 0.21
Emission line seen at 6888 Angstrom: [O II]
